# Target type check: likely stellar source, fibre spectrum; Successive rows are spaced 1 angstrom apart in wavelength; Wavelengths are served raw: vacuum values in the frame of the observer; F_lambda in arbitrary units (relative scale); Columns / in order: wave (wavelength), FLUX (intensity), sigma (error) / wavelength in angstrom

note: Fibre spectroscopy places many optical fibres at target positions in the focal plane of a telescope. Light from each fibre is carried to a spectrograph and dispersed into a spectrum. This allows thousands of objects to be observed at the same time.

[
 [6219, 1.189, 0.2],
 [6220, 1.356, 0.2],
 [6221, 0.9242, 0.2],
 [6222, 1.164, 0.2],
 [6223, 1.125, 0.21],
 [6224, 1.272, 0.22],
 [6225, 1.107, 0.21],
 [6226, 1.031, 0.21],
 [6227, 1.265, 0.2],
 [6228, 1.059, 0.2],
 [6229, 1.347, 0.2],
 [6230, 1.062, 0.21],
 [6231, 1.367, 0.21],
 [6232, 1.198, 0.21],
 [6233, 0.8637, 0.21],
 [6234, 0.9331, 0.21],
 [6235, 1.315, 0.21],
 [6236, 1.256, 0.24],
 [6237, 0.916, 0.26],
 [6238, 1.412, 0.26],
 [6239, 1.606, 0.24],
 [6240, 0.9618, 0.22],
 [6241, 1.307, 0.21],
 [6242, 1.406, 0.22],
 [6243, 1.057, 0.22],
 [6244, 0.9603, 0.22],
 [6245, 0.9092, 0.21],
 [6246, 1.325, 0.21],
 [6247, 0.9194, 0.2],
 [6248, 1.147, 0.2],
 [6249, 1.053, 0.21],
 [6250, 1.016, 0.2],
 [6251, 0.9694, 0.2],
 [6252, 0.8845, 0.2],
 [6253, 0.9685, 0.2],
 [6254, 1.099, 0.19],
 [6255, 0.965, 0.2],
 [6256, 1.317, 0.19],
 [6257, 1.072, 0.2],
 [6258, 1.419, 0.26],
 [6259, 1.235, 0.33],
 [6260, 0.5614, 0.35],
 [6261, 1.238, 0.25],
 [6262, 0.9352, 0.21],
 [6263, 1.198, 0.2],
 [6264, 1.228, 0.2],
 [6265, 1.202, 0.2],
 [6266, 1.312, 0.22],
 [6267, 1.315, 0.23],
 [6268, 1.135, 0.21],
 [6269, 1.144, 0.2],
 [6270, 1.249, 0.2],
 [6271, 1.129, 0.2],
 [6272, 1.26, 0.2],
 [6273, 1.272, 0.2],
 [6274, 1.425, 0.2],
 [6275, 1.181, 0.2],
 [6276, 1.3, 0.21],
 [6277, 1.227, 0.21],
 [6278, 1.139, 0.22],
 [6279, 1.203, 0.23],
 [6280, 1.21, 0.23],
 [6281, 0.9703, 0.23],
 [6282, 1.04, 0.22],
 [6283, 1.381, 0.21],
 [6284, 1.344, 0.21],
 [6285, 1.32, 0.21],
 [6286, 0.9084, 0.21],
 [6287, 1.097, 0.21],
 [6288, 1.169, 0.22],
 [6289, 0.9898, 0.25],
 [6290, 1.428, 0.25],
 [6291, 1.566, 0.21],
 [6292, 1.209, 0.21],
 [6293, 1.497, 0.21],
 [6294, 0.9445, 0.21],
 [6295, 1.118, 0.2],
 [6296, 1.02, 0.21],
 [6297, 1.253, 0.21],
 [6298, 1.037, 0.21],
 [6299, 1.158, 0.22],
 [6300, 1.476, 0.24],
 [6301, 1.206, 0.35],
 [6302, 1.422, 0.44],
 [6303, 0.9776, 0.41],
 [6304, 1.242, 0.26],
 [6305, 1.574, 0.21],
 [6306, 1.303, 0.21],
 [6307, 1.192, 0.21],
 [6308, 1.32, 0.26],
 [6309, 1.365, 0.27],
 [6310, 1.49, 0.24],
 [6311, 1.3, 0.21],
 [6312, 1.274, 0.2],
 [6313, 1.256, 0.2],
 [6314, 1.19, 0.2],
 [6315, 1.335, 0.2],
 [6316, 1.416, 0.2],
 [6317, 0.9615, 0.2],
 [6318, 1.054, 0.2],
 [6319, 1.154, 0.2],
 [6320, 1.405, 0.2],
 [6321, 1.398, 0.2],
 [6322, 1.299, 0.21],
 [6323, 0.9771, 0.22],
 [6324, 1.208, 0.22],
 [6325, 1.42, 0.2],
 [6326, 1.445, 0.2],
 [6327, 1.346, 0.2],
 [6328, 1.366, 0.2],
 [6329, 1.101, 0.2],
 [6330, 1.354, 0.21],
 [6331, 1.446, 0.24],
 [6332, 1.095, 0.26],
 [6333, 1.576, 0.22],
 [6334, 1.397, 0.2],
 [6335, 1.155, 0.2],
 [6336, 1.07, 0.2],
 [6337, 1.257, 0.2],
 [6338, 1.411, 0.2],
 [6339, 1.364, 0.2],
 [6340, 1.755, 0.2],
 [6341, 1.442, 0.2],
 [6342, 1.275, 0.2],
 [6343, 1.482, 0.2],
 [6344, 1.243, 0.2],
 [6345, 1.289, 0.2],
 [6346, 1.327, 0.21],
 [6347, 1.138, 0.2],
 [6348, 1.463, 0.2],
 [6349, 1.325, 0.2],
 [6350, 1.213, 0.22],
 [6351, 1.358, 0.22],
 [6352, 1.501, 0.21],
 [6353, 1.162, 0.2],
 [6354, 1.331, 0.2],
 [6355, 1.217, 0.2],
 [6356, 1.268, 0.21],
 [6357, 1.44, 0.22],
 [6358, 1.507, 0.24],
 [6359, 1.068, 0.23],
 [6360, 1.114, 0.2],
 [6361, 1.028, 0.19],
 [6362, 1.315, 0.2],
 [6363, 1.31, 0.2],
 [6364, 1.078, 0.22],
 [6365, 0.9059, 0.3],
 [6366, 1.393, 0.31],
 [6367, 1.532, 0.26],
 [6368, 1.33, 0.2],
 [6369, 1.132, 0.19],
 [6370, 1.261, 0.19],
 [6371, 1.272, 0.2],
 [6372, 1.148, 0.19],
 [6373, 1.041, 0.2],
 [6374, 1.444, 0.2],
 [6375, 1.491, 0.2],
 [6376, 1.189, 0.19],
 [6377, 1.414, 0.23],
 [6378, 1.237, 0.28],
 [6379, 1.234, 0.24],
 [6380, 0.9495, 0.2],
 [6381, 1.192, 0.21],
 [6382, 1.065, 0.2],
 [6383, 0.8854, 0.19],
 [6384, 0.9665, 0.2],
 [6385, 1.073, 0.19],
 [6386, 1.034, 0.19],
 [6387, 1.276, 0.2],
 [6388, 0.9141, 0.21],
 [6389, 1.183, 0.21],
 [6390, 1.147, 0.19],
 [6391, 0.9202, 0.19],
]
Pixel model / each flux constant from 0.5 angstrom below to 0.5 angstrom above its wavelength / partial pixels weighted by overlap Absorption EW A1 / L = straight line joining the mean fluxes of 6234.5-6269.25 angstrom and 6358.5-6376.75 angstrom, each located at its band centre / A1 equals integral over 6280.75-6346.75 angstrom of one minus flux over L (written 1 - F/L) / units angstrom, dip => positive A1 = -4.8 angstrom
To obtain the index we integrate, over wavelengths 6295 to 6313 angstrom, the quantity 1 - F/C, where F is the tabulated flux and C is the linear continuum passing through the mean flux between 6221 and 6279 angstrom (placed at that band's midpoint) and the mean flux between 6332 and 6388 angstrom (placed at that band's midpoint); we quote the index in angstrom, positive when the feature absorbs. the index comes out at -0.9 angstrom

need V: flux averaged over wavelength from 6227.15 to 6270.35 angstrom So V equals 1.14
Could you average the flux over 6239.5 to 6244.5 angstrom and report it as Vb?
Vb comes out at 1.14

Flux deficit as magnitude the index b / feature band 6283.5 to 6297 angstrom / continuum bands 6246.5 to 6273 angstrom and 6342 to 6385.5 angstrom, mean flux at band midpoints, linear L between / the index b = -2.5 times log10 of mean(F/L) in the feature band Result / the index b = -0.05 mag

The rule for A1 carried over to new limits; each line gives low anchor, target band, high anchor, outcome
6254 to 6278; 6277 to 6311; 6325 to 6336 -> 0.38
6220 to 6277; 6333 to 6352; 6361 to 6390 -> -2.69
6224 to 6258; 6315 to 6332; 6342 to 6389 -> -1.03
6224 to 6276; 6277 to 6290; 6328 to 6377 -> 0.39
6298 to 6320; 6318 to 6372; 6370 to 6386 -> -3.34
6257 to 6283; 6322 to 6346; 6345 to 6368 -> -1.42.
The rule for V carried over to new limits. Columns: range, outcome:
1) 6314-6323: 1.23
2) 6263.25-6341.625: 1.26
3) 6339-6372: 1.29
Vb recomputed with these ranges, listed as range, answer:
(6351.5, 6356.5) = 1.3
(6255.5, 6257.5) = 1.19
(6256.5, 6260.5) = 1.07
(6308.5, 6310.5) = 1.43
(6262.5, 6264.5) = 1.21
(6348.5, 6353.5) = 1.31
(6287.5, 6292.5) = 1.27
